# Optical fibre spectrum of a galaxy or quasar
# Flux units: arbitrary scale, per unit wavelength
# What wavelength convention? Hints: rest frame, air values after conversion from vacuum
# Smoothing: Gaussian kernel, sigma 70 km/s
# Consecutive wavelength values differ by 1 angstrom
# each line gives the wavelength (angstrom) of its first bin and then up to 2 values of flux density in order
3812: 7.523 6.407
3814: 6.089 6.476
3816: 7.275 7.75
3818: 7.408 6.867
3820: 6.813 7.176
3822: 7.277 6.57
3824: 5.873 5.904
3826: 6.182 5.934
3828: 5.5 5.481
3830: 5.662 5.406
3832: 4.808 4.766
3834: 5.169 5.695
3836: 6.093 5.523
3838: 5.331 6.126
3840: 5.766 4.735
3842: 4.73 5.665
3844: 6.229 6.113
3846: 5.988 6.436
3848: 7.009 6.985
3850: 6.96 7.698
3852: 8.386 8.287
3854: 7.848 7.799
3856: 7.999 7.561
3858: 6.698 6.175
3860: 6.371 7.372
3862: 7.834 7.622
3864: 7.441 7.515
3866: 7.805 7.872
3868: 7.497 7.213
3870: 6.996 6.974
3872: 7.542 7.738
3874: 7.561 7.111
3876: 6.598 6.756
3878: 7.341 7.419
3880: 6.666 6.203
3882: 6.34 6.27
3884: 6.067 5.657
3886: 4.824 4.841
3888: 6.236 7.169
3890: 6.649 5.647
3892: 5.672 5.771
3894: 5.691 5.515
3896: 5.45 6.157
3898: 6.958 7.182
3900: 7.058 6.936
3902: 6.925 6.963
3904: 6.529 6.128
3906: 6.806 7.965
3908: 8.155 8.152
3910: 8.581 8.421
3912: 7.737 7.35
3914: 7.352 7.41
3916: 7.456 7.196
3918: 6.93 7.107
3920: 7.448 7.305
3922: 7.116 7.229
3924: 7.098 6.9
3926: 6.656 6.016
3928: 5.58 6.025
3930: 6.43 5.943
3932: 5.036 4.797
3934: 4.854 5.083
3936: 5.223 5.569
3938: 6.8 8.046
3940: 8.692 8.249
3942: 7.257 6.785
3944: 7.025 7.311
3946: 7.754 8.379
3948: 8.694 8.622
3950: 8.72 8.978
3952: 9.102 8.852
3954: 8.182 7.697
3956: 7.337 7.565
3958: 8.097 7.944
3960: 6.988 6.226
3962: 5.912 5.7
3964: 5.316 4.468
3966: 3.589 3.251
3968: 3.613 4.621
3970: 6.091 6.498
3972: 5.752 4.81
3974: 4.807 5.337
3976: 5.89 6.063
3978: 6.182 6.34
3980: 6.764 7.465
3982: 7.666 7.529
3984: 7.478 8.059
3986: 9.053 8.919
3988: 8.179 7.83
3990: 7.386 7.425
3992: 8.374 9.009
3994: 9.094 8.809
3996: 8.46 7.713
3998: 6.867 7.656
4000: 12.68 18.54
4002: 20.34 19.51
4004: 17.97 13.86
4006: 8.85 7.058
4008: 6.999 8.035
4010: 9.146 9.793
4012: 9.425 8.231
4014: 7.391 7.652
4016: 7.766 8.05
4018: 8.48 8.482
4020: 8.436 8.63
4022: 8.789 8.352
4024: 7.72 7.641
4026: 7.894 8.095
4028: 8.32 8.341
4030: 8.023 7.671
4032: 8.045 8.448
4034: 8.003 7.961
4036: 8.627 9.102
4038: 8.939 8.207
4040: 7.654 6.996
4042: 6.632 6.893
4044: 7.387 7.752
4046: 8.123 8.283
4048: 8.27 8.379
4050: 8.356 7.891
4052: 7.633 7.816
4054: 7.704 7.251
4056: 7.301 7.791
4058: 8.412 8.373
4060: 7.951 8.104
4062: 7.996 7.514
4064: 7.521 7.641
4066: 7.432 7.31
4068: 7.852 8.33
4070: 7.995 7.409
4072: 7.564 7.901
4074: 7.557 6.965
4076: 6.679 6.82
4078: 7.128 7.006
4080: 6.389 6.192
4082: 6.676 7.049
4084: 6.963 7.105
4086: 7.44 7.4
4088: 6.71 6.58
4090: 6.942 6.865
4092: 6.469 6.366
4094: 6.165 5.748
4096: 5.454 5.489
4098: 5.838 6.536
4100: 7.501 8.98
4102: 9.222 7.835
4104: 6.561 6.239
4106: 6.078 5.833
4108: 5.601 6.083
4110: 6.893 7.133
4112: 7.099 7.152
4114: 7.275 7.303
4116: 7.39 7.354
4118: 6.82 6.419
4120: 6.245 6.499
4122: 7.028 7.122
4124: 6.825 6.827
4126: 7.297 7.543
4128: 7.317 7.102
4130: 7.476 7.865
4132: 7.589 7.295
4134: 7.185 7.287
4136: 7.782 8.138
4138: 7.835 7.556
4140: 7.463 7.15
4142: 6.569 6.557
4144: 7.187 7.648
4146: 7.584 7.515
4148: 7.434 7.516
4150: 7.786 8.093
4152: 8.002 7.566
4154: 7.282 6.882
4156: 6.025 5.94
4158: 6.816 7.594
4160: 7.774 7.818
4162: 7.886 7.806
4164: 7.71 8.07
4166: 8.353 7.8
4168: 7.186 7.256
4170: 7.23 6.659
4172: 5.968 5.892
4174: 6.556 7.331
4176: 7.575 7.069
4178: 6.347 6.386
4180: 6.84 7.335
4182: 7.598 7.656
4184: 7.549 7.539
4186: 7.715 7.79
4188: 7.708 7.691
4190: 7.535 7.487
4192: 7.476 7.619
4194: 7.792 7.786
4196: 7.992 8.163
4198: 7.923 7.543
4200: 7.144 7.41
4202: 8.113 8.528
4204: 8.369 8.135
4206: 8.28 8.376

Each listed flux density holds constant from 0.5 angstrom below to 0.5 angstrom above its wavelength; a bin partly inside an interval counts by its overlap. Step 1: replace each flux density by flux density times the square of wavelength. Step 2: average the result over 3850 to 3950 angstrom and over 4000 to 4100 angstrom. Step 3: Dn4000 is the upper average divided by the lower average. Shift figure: 1.3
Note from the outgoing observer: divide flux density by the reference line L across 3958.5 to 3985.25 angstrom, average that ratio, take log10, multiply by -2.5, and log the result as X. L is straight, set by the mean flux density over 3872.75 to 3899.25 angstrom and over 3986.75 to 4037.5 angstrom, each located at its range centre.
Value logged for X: 0.37 mag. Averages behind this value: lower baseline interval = 6.33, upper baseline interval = 9.26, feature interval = 5.92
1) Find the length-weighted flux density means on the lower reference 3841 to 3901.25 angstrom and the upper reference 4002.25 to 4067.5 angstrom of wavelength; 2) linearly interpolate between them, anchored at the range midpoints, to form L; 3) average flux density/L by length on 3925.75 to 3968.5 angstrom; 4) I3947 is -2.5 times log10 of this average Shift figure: 0.129 mag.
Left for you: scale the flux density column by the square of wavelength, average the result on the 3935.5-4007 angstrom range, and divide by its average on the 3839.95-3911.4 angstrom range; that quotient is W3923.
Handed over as 1.2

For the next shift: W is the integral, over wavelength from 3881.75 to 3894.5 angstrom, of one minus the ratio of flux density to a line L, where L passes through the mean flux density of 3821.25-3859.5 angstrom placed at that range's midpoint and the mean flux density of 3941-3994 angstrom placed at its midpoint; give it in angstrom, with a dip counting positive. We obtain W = 1.27 angstrom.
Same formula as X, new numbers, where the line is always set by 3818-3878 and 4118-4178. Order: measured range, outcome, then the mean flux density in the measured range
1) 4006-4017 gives -0.17 mag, 8.18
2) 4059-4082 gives -0.05 mag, 7.43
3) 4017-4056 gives -0.14 mag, 8.02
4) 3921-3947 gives 0.04 mag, 6.59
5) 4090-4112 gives 0.08 mag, 6.63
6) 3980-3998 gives -0.17 mag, 8.07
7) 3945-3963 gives -0.15 mag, 7.86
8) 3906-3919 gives -0.13 mag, 7.67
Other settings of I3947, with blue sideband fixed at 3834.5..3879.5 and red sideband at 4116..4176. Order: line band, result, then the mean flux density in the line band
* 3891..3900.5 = 0.14 mag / 6.13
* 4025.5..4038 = -0.16 mag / 8.24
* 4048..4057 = -0.10 mag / 7.82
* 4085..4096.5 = 0.10 mag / 6.58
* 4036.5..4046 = -0.09 mag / 7.75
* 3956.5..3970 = 0.24 mag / 5.65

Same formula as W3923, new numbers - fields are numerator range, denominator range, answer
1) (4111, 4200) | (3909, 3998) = 1.16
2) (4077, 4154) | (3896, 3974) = 1.13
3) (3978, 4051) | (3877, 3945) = 1.39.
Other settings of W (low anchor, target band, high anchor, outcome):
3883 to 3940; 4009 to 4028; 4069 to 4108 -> -4.37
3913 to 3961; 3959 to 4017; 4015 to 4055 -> -3.27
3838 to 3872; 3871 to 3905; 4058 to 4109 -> 2.41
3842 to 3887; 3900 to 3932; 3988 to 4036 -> 2.90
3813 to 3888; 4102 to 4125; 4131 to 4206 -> 1.51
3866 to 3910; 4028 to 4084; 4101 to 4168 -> -4.86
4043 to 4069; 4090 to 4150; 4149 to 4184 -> 3.71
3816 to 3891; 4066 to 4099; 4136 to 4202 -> 1.30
